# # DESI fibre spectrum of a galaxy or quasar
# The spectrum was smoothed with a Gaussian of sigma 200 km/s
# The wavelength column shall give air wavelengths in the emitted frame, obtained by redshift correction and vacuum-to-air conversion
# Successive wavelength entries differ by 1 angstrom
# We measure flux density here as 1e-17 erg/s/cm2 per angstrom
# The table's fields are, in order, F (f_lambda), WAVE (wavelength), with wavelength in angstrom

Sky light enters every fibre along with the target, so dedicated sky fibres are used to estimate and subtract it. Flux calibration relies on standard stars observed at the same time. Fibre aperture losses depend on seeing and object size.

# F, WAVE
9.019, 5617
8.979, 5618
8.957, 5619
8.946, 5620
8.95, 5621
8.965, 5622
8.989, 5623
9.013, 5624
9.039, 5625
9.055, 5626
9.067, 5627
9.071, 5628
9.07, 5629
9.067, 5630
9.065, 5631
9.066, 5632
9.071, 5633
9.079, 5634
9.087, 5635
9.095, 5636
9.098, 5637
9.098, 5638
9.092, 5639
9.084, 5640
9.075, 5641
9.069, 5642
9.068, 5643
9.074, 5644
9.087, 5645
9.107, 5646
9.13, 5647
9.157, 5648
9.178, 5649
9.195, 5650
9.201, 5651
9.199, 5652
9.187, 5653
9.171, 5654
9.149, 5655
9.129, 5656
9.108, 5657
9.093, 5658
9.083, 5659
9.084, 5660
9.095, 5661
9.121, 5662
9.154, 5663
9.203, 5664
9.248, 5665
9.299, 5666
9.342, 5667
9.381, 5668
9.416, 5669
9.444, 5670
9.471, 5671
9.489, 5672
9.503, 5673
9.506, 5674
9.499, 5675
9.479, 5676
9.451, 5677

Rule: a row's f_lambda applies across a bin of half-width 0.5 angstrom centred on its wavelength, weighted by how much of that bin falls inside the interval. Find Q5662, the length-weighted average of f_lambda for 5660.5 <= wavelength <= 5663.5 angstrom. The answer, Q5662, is 9.12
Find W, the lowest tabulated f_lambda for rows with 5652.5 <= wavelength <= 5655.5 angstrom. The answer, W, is 9.149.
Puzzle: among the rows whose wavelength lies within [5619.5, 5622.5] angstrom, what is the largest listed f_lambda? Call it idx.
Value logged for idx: 8.965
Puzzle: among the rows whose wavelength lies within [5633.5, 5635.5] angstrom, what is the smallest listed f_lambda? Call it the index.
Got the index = 9.079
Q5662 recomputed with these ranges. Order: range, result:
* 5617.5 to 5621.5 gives 8.96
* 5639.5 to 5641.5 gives 9.08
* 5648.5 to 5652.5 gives 9.19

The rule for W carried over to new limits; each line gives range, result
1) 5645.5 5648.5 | 9.107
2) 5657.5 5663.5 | 9.083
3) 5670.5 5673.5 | 9.471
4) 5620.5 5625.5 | 8.95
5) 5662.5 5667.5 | 9.154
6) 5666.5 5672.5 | 9.342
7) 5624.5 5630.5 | 9.039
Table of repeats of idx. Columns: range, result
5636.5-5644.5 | 9.098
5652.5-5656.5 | 9.187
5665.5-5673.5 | 9.503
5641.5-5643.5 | 9.069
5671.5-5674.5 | 9.506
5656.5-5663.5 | 9.154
